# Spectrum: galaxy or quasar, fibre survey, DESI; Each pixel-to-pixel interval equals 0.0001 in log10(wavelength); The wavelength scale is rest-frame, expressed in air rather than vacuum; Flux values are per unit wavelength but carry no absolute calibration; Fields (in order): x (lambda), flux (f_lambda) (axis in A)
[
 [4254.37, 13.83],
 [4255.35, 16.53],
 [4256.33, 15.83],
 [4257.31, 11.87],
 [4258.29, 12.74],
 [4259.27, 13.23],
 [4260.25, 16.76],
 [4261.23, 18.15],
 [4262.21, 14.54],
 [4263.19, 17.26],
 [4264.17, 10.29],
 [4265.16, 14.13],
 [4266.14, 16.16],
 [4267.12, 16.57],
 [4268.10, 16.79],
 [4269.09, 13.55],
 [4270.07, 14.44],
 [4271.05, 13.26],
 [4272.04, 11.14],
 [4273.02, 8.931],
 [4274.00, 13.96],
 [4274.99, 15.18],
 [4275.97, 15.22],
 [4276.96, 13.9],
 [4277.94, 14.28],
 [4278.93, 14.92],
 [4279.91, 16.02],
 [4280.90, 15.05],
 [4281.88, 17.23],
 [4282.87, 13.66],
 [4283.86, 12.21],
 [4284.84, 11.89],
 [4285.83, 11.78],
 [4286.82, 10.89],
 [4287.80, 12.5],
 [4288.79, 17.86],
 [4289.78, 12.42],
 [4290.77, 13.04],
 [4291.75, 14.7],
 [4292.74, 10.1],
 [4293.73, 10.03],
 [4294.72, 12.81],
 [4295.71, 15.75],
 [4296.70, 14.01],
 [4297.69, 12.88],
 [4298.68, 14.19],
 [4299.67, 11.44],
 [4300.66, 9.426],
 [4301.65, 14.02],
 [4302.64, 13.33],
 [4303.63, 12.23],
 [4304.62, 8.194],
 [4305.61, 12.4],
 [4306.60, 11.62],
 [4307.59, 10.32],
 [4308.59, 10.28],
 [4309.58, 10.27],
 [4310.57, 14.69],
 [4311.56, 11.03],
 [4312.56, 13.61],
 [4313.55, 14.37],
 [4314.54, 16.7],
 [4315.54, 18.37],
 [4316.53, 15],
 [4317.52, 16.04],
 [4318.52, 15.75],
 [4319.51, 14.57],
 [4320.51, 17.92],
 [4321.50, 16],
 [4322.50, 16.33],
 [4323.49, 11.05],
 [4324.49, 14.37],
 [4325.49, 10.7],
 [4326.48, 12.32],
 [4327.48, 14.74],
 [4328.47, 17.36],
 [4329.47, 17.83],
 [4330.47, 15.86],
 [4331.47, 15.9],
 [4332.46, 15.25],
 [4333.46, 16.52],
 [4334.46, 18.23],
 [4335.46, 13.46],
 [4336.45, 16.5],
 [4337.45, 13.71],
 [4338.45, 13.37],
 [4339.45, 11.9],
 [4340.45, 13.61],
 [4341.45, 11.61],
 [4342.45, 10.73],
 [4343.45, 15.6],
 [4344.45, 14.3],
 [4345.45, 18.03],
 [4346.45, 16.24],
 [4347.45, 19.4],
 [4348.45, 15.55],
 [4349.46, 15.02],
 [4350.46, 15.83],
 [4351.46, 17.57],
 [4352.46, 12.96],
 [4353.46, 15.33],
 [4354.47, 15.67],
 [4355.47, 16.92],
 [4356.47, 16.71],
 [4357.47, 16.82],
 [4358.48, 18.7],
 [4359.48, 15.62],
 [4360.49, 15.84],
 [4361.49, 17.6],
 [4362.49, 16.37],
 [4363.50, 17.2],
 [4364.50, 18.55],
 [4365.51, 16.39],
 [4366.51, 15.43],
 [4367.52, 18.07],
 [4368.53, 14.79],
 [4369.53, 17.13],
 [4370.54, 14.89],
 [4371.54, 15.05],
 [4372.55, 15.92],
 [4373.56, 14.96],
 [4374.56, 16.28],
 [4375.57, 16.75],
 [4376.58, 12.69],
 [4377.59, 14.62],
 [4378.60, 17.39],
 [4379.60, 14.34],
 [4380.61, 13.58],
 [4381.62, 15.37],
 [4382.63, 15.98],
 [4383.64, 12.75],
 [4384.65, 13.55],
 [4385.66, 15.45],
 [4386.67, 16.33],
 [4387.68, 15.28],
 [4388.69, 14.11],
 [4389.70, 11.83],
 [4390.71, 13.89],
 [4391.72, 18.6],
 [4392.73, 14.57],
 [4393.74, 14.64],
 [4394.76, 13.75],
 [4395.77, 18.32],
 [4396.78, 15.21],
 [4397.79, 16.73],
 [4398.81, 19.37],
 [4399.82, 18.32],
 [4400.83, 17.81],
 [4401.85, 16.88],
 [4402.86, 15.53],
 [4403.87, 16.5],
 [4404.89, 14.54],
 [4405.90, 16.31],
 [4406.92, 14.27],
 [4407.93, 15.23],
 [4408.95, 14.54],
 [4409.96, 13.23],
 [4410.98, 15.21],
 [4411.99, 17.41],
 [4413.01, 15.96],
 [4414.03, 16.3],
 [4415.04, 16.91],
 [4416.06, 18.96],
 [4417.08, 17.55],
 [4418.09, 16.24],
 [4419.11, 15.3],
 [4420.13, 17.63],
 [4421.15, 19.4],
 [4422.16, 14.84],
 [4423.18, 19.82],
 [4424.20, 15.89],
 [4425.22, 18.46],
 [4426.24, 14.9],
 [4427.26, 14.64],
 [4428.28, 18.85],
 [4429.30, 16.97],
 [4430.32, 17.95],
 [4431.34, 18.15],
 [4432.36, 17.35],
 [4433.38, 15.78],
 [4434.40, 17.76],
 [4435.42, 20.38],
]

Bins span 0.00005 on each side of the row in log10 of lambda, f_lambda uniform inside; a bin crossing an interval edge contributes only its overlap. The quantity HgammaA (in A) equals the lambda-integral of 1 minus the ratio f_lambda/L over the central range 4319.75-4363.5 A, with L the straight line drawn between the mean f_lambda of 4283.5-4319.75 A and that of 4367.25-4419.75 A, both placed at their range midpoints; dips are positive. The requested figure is -3.8 A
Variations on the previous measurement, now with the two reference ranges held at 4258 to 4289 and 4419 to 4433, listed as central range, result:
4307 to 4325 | 0.9 A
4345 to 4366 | -1.0 A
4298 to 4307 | 1.7 A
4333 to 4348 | 0.6 A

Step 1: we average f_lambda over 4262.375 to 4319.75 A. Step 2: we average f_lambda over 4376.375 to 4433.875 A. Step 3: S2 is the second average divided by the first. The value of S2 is 1.2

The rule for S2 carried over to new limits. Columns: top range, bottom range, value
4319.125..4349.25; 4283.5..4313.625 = 1.21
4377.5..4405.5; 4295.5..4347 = 1.11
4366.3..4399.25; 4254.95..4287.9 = 1.09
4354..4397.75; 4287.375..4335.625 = 1.13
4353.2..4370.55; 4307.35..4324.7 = 1.16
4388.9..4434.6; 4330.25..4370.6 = 1.04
